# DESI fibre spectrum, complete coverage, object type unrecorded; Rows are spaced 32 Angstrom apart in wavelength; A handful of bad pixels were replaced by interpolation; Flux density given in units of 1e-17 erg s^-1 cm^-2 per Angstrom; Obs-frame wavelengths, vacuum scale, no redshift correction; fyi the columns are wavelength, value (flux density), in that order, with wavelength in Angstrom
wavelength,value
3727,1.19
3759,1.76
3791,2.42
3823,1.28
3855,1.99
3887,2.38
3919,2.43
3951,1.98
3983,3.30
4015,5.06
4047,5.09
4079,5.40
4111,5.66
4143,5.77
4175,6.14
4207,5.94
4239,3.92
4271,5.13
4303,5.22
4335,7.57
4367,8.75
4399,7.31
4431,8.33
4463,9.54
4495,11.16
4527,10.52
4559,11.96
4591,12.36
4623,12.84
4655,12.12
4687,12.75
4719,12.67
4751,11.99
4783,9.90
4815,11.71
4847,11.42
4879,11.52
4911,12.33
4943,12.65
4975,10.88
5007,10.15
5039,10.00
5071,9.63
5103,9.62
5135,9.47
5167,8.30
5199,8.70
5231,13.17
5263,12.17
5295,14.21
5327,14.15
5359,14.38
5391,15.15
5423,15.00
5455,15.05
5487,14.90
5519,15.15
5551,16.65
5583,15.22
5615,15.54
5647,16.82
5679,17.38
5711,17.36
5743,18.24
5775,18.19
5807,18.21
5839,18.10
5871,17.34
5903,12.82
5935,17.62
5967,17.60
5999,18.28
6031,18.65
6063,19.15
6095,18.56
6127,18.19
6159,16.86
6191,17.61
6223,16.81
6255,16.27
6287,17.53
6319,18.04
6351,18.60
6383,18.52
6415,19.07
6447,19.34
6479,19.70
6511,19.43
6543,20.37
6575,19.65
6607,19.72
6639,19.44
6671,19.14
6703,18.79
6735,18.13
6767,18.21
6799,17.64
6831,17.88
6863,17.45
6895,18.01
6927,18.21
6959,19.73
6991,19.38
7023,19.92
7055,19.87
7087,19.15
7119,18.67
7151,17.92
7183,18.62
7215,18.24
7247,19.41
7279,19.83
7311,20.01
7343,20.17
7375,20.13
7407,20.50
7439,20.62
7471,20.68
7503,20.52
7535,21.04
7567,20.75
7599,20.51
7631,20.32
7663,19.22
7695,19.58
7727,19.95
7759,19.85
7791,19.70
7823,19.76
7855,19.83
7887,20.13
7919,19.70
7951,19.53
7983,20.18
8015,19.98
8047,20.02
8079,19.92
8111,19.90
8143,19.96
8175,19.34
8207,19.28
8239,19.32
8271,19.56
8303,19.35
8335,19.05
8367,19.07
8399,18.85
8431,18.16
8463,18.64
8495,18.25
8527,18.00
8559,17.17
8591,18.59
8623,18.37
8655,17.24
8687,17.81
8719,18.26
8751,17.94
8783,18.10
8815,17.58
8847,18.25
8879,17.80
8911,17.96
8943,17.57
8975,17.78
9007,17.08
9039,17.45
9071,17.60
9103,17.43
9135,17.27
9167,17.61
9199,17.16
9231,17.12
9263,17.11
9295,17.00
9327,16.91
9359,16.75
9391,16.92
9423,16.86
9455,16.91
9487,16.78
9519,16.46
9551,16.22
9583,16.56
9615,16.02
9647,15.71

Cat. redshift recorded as 0.00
